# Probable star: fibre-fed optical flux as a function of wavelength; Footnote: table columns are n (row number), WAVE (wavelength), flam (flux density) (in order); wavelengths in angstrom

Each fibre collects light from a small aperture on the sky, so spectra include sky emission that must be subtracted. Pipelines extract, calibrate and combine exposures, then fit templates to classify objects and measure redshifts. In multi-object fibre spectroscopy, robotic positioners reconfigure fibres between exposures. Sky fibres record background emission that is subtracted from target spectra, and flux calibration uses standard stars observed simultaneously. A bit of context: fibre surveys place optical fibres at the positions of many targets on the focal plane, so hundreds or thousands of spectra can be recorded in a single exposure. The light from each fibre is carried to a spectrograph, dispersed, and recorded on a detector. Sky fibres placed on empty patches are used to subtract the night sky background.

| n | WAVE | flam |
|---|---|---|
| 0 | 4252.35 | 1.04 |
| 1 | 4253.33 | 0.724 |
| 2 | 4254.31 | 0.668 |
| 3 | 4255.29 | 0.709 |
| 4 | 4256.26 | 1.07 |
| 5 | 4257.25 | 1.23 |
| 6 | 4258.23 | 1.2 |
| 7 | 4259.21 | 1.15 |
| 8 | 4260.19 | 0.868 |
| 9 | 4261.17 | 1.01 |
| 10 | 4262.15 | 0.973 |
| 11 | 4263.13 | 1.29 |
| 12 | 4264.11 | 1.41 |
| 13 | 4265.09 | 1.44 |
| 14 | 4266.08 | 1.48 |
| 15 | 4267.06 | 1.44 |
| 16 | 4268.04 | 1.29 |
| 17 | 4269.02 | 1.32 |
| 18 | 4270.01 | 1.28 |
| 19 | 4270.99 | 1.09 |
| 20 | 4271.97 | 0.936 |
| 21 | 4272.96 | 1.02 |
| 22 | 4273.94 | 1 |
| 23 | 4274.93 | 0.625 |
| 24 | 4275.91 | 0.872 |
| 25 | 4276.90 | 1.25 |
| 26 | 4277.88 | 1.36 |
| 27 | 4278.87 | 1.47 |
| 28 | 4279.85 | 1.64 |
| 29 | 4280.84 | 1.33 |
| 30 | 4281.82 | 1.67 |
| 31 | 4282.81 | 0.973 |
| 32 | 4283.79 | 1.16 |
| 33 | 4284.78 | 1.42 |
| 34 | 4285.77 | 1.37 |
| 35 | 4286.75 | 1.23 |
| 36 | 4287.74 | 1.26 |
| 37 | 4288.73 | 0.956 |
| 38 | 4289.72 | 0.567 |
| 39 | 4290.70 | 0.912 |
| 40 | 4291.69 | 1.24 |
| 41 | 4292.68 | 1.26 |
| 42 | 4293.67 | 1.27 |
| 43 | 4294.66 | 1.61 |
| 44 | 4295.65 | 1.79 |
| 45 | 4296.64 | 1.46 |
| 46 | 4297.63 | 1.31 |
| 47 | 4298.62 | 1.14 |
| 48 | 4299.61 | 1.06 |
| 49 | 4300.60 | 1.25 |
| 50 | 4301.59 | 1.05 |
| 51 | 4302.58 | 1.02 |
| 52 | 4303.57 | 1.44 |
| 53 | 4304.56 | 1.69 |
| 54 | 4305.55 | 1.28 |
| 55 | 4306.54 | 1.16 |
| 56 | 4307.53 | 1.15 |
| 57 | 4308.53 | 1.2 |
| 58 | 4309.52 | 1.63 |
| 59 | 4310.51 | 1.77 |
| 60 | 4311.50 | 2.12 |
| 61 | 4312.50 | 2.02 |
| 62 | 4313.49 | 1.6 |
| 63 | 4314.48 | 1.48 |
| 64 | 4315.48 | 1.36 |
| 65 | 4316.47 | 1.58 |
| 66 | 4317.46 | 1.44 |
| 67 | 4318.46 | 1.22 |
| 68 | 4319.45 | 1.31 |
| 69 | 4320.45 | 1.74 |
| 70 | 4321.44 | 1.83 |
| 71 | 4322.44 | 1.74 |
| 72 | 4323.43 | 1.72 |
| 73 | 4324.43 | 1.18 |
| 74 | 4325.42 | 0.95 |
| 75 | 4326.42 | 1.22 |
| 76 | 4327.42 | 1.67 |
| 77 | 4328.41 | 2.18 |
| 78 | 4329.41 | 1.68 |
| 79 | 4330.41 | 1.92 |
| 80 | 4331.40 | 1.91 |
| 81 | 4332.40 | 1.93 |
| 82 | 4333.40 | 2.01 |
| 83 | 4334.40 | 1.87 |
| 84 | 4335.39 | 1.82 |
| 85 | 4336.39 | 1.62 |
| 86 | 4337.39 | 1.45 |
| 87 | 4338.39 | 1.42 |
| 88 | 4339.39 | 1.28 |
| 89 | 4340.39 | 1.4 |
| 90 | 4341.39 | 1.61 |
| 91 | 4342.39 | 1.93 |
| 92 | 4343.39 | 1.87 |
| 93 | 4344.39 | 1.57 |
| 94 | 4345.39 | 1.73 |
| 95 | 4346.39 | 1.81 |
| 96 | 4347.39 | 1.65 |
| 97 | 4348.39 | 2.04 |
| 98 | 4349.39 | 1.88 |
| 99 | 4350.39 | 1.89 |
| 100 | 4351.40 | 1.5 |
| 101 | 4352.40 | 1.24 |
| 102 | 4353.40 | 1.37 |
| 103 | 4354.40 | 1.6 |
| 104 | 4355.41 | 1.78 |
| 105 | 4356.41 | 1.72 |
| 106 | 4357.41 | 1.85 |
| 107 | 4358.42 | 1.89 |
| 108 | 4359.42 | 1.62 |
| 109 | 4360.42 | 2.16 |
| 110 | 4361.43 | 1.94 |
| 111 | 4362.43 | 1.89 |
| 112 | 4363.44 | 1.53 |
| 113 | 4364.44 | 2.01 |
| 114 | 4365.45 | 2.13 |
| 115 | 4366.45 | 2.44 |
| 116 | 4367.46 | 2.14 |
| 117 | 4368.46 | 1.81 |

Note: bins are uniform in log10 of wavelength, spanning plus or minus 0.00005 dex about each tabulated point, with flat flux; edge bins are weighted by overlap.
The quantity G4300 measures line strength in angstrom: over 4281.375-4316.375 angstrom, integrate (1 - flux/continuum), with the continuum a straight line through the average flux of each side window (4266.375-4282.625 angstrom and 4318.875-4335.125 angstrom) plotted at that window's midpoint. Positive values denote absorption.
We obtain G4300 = 2.34 angstrom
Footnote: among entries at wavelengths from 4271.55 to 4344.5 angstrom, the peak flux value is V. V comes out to 2.18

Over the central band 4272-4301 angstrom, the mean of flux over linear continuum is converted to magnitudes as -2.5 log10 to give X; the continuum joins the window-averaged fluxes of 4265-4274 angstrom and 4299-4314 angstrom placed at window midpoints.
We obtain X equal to 0.09 mag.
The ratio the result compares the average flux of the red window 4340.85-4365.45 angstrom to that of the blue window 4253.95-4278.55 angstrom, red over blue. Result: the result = 1.6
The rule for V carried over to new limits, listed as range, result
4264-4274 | 1.48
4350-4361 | 2.16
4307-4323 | 2.12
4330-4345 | 2.01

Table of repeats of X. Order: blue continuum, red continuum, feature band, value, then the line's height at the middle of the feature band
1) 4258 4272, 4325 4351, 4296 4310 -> 0.15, 1.47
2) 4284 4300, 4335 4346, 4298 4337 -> -0.07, 1.43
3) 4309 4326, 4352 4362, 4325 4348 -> -0.02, 1.64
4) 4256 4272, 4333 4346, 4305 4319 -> 0.00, 1.5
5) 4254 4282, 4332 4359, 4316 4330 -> 0.01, 1.54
